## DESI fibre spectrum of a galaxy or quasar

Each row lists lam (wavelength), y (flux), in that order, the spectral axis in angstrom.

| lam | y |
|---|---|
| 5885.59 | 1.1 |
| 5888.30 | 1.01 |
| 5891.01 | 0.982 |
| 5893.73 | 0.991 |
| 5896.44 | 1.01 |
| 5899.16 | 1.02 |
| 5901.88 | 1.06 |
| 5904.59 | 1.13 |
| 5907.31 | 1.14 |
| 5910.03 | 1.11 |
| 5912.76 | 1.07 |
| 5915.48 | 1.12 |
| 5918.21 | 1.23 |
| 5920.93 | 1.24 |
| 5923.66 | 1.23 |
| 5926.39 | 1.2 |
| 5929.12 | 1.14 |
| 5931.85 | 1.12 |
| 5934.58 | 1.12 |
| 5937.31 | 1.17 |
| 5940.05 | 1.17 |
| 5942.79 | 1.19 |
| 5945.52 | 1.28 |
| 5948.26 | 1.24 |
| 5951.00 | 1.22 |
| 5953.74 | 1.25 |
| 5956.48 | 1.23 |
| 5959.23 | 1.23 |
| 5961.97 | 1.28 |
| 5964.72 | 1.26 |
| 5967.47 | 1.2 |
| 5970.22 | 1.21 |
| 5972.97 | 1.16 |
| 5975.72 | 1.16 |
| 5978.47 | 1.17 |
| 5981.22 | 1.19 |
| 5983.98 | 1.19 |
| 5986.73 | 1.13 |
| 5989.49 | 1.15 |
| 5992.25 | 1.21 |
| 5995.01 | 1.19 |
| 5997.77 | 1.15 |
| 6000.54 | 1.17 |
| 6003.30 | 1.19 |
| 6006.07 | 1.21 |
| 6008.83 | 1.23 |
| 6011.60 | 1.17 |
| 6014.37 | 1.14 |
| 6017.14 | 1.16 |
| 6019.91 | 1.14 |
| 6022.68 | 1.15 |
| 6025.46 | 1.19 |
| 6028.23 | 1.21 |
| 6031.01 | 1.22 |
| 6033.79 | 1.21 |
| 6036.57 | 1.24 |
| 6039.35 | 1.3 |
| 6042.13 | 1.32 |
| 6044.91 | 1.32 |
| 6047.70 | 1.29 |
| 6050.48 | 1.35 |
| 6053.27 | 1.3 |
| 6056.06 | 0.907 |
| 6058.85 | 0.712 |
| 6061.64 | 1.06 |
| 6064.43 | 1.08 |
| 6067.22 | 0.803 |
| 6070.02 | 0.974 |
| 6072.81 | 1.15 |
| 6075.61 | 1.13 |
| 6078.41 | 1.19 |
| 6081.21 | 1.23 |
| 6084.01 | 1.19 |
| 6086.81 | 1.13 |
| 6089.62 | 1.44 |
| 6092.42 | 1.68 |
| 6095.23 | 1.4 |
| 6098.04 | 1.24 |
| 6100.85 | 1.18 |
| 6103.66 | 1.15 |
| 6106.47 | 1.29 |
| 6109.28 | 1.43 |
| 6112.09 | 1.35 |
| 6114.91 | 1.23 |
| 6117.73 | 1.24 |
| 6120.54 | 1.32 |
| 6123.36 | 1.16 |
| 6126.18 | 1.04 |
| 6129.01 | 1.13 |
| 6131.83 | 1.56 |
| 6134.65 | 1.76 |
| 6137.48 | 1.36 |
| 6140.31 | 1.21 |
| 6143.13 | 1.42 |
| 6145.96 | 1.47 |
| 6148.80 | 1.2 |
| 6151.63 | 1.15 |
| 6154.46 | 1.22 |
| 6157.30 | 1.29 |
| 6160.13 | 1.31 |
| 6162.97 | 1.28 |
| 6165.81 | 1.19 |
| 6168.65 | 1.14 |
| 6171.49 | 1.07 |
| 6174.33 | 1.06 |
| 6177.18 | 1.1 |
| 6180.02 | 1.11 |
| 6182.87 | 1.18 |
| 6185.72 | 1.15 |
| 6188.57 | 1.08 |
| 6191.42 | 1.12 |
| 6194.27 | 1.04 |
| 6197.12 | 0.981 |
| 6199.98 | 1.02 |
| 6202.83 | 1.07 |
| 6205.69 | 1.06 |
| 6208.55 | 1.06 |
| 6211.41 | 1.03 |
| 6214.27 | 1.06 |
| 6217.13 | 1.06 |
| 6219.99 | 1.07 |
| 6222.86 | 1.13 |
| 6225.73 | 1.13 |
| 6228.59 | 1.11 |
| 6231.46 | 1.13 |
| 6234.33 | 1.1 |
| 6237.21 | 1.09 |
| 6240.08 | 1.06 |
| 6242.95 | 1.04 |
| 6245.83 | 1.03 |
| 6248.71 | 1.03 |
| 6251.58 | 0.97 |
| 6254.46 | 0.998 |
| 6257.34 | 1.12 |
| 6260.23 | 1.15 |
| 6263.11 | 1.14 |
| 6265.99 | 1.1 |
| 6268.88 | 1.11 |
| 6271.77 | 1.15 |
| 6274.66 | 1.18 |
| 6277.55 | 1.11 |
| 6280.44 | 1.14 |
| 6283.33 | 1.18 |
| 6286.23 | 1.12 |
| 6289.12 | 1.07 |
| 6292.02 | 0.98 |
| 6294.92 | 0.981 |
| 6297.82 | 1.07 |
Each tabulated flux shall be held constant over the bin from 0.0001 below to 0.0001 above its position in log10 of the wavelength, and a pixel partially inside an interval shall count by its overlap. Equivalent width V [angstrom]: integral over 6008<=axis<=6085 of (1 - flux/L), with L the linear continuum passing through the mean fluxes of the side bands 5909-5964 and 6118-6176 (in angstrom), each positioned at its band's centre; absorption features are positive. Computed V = 4.7 angstrom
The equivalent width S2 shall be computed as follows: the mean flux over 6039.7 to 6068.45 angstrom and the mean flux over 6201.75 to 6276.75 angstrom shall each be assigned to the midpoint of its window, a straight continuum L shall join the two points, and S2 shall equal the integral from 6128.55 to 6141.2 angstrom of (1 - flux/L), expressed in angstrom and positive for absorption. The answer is -3.7 angstrom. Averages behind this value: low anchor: 1.12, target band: 1.43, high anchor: 1.08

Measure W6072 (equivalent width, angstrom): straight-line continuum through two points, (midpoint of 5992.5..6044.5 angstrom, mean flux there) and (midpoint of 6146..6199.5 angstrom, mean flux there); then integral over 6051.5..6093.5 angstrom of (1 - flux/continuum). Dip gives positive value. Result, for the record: 2.0 angstrom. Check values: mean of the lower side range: 1.2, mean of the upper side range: 1.15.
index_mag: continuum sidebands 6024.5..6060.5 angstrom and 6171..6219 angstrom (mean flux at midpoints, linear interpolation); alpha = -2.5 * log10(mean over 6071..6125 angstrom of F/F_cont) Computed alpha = -0.10 mag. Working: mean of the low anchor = 1.2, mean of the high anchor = 1.07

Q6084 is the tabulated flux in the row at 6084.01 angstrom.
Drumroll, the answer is 1.19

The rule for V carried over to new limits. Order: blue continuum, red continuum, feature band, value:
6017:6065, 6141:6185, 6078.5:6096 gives -2.07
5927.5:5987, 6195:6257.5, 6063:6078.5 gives 1.31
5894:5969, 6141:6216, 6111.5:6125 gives -1.13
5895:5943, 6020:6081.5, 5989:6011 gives -0.85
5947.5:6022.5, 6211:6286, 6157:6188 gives -1.14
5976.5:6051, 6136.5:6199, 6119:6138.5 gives -2.32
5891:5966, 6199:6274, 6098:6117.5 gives -2.70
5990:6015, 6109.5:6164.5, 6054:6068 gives 3.40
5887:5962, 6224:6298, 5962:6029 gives -2.78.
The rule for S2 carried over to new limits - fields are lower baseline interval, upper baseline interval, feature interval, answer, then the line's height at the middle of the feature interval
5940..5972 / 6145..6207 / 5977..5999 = 0.8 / 1.22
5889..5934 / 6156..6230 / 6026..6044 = -2.2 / 1.11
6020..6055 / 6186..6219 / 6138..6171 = -4.3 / 1.11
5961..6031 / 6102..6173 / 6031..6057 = -0.8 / 1.22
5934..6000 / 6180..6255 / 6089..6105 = -3.0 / 1.13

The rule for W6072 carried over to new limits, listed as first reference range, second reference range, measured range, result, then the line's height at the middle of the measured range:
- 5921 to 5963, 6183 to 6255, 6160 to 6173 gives -1.1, 1.09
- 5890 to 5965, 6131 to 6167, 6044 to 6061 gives 1.6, 1.26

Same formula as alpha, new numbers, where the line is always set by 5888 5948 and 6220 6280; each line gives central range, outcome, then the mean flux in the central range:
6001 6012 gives -0.076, 1.2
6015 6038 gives -0.067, 1.19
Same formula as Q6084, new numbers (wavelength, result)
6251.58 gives 0.97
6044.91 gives 1.32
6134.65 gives 1.76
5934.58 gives 1.12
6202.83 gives 1.07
